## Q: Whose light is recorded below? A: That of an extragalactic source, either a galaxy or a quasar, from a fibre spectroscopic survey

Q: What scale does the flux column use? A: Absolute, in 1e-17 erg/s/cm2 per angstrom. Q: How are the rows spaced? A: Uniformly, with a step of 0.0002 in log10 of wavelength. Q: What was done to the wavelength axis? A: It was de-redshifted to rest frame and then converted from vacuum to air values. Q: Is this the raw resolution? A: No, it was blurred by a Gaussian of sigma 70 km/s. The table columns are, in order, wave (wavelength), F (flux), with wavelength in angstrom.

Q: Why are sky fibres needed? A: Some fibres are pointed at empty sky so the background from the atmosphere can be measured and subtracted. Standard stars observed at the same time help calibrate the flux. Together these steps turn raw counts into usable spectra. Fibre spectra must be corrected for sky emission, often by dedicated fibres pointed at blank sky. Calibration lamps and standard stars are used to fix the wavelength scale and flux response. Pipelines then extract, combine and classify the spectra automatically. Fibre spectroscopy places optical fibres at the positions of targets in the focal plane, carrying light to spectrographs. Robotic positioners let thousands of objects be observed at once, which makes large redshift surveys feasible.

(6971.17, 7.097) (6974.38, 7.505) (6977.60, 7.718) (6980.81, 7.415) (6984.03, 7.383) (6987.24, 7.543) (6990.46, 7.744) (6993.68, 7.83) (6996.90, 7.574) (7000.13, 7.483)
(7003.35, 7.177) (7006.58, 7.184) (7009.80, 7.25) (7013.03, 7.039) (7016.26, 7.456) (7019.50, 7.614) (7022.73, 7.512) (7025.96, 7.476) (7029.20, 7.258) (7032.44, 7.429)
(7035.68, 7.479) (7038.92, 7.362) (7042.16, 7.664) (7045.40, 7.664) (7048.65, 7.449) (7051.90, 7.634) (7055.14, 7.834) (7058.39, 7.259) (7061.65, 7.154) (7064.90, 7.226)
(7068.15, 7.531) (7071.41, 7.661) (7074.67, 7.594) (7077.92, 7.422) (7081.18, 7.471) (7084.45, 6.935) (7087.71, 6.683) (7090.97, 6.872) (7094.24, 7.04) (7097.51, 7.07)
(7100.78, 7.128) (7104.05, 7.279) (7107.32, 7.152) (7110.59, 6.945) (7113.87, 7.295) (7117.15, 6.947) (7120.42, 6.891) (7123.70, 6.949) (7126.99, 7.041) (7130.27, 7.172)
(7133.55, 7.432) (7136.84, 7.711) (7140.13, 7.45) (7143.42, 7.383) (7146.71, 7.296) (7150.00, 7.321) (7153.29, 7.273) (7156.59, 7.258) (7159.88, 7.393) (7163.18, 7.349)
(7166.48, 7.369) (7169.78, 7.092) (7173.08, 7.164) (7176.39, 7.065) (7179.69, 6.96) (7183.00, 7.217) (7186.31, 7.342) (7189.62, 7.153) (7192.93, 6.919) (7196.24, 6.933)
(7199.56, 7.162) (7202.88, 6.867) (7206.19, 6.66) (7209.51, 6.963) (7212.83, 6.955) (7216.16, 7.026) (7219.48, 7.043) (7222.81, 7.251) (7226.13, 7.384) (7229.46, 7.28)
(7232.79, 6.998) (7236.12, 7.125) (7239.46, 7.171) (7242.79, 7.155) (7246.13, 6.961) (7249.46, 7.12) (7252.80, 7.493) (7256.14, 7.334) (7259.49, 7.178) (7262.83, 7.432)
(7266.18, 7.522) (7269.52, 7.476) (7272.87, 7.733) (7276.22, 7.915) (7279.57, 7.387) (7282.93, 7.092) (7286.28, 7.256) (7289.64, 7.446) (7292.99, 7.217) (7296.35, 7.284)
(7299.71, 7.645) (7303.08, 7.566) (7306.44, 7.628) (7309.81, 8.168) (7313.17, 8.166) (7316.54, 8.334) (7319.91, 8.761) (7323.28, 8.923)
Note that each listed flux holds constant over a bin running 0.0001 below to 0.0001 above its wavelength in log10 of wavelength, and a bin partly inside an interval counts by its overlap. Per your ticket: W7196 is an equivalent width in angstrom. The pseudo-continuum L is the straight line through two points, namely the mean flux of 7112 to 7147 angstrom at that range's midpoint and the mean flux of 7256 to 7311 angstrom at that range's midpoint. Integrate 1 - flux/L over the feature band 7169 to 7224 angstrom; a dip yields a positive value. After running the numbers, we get 2.2 angstrom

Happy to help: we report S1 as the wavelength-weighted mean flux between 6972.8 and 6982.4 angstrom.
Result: 7.54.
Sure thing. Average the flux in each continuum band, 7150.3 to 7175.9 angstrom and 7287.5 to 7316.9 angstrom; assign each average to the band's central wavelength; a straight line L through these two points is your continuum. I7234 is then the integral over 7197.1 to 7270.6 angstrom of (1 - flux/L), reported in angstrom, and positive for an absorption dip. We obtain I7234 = 3.16 angstrom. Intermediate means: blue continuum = 7.26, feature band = 7.16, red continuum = 7.68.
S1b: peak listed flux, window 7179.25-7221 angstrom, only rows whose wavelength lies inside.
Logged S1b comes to 7.342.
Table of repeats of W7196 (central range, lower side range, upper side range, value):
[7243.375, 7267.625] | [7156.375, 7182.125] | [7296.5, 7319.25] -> 1.15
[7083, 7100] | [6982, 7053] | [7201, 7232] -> 0.88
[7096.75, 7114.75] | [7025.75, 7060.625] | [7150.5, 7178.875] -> 0.54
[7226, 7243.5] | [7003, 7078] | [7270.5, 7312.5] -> 0.81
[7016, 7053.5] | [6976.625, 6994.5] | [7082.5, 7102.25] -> -1.03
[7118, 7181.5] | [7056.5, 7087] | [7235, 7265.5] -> 0.49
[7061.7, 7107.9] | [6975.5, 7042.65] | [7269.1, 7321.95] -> 1.85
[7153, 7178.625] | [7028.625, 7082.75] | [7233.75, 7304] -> 0.61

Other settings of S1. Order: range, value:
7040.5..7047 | 7.67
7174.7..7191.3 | 7.15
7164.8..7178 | 7.17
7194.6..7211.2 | 6.92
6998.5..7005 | 7.32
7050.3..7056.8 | 7.74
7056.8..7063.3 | 7.2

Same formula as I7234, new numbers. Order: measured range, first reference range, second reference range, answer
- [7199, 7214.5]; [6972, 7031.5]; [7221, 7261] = 0.71 angstrom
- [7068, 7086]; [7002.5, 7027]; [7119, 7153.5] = -0.31 angstrom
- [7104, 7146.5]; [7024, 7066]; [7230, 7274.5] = 1.07 angstrom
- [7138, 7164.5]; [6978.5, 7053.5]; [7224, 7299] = 0.14 angstrom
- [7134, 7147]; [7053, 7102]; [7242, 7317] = -0.25 angstrom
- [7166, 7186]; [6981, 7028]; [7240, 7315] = 0.83 angstrom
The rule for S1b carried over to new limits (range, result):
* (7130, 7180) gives 7.711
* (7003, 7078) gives 7.834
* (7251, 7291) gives 7.915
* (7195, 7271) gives 7.522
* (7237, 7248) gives 7.171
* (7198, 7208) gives 7.162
